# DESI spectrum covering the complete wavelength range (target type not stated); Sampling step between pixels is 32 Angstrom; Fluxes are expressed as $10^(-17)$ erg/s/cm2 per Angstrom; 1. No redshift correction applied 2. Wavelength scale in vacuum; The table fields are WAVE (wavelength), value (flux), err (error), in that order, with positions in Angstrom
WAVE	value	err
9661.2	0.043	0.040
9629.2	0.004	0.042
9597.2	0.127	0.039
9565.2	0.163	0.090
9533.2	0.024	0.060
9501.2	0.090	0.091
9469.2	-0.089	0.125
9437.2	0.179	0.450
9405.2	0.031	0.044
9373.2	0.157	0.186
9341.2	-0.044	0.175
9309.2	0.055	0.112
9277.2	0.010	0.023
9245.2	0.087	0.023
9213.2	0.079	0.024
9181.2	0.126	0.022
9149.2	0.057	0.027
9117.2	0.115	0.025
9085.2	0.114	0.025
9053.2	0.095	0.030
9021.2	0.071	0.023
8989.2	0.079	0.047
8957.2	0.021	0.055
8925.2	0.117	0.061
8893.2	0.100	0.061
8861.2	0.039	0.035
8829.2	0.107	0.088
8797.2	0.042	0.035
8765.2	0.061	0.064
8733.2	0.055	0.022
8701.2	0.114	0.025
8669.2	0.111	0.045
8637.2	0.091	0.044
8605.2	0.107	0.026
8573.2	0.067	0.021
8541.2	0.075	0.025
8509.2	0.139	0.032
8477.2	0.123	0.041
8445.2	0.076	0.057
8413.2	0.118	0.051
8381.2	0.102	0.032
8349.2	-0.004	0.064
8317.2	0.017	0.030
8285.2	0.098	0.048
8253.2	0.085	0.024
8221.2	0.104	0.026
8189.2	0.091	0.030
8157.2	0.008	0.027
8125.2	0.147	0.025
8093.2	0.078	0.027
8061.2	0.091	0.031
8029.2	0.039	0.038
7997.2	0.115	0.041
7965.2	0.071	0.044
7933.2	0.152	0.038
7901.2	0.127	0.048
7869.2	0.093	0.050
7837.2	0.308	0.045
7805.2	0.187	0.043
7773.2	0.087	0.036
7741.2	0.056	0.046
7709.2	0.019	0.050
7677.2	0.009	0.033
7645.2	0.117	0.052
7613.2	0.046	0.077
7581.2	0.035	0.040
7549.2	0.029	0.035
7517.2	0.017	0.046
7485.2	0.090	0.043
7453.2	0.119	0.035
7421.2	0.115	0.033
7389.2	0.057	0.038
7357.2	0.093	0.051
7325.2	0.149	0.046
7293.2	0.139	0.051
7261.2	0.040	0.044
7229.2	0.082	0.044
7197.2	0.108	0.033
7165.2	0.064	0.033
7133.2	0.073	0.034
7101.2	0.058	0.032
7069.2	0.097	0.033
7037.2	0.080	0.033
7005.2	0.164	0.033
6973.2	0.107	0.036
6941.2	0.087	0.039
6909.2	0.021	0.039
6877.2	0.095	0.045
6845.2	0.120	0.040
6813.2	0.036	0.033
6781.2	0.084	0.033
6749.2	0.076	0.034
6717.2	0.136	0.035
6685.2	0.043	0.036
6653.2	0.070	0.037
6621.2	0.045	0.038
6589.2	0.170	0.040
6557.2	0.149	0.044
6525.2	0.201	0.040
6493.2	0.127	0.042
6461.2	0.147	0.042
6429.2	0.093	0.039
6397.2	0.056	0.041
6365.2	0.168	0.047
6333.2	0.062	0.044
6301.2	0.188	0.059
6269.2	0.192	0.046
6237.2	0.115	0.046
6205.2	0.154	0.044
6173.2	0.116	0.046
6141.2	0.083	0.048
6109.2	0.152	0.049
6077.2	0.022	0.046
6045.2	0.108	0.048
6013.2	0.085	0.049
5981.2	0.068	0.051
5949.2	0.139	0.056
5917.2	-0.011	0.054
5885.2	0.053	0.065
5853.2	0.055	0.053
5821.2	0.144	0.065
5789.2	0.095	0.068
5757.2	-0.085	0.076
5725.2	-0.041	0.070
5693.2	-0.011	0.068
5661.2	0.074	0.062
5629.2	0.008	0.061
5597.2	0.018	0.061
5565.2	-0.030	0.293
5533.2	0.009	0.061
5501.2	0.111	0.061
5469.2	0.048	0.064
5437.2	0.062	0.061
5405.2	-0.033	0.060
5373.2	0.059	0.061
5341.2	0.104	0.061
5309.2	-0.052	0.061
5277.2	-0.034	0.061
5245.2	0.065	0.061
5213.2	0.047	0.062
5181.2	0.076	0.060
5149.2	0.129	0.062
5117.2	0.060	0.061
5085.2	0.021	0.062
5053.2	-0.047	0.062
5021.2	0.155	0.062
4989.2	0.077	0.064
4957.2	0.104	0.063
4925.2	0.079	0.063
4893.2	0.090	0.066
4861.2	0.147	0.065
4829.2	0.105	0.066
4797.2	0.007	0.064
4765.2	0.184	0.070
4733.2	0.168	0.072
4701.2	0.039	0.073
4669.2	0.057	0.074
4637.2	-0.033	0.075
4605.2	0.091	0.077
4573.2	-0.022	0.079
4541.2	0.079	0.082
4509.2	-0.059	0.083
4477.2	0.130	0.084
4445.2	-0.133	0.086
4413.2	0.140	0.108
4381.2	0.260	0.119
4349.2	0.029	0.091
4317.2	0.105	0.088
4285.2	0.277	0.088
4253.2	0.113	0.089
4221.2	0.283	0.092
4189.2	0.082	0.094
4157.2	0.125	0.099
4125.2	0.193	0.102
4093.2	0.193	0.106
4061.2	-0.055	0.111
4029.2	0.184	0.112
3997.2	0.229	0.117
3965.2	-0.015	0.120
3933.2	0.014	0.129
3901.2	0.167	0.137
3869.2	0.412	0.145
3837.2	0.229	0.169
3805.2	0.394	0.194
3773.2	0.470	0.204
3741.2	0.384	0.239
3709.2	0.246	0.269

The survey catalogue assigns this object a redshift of 1.10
